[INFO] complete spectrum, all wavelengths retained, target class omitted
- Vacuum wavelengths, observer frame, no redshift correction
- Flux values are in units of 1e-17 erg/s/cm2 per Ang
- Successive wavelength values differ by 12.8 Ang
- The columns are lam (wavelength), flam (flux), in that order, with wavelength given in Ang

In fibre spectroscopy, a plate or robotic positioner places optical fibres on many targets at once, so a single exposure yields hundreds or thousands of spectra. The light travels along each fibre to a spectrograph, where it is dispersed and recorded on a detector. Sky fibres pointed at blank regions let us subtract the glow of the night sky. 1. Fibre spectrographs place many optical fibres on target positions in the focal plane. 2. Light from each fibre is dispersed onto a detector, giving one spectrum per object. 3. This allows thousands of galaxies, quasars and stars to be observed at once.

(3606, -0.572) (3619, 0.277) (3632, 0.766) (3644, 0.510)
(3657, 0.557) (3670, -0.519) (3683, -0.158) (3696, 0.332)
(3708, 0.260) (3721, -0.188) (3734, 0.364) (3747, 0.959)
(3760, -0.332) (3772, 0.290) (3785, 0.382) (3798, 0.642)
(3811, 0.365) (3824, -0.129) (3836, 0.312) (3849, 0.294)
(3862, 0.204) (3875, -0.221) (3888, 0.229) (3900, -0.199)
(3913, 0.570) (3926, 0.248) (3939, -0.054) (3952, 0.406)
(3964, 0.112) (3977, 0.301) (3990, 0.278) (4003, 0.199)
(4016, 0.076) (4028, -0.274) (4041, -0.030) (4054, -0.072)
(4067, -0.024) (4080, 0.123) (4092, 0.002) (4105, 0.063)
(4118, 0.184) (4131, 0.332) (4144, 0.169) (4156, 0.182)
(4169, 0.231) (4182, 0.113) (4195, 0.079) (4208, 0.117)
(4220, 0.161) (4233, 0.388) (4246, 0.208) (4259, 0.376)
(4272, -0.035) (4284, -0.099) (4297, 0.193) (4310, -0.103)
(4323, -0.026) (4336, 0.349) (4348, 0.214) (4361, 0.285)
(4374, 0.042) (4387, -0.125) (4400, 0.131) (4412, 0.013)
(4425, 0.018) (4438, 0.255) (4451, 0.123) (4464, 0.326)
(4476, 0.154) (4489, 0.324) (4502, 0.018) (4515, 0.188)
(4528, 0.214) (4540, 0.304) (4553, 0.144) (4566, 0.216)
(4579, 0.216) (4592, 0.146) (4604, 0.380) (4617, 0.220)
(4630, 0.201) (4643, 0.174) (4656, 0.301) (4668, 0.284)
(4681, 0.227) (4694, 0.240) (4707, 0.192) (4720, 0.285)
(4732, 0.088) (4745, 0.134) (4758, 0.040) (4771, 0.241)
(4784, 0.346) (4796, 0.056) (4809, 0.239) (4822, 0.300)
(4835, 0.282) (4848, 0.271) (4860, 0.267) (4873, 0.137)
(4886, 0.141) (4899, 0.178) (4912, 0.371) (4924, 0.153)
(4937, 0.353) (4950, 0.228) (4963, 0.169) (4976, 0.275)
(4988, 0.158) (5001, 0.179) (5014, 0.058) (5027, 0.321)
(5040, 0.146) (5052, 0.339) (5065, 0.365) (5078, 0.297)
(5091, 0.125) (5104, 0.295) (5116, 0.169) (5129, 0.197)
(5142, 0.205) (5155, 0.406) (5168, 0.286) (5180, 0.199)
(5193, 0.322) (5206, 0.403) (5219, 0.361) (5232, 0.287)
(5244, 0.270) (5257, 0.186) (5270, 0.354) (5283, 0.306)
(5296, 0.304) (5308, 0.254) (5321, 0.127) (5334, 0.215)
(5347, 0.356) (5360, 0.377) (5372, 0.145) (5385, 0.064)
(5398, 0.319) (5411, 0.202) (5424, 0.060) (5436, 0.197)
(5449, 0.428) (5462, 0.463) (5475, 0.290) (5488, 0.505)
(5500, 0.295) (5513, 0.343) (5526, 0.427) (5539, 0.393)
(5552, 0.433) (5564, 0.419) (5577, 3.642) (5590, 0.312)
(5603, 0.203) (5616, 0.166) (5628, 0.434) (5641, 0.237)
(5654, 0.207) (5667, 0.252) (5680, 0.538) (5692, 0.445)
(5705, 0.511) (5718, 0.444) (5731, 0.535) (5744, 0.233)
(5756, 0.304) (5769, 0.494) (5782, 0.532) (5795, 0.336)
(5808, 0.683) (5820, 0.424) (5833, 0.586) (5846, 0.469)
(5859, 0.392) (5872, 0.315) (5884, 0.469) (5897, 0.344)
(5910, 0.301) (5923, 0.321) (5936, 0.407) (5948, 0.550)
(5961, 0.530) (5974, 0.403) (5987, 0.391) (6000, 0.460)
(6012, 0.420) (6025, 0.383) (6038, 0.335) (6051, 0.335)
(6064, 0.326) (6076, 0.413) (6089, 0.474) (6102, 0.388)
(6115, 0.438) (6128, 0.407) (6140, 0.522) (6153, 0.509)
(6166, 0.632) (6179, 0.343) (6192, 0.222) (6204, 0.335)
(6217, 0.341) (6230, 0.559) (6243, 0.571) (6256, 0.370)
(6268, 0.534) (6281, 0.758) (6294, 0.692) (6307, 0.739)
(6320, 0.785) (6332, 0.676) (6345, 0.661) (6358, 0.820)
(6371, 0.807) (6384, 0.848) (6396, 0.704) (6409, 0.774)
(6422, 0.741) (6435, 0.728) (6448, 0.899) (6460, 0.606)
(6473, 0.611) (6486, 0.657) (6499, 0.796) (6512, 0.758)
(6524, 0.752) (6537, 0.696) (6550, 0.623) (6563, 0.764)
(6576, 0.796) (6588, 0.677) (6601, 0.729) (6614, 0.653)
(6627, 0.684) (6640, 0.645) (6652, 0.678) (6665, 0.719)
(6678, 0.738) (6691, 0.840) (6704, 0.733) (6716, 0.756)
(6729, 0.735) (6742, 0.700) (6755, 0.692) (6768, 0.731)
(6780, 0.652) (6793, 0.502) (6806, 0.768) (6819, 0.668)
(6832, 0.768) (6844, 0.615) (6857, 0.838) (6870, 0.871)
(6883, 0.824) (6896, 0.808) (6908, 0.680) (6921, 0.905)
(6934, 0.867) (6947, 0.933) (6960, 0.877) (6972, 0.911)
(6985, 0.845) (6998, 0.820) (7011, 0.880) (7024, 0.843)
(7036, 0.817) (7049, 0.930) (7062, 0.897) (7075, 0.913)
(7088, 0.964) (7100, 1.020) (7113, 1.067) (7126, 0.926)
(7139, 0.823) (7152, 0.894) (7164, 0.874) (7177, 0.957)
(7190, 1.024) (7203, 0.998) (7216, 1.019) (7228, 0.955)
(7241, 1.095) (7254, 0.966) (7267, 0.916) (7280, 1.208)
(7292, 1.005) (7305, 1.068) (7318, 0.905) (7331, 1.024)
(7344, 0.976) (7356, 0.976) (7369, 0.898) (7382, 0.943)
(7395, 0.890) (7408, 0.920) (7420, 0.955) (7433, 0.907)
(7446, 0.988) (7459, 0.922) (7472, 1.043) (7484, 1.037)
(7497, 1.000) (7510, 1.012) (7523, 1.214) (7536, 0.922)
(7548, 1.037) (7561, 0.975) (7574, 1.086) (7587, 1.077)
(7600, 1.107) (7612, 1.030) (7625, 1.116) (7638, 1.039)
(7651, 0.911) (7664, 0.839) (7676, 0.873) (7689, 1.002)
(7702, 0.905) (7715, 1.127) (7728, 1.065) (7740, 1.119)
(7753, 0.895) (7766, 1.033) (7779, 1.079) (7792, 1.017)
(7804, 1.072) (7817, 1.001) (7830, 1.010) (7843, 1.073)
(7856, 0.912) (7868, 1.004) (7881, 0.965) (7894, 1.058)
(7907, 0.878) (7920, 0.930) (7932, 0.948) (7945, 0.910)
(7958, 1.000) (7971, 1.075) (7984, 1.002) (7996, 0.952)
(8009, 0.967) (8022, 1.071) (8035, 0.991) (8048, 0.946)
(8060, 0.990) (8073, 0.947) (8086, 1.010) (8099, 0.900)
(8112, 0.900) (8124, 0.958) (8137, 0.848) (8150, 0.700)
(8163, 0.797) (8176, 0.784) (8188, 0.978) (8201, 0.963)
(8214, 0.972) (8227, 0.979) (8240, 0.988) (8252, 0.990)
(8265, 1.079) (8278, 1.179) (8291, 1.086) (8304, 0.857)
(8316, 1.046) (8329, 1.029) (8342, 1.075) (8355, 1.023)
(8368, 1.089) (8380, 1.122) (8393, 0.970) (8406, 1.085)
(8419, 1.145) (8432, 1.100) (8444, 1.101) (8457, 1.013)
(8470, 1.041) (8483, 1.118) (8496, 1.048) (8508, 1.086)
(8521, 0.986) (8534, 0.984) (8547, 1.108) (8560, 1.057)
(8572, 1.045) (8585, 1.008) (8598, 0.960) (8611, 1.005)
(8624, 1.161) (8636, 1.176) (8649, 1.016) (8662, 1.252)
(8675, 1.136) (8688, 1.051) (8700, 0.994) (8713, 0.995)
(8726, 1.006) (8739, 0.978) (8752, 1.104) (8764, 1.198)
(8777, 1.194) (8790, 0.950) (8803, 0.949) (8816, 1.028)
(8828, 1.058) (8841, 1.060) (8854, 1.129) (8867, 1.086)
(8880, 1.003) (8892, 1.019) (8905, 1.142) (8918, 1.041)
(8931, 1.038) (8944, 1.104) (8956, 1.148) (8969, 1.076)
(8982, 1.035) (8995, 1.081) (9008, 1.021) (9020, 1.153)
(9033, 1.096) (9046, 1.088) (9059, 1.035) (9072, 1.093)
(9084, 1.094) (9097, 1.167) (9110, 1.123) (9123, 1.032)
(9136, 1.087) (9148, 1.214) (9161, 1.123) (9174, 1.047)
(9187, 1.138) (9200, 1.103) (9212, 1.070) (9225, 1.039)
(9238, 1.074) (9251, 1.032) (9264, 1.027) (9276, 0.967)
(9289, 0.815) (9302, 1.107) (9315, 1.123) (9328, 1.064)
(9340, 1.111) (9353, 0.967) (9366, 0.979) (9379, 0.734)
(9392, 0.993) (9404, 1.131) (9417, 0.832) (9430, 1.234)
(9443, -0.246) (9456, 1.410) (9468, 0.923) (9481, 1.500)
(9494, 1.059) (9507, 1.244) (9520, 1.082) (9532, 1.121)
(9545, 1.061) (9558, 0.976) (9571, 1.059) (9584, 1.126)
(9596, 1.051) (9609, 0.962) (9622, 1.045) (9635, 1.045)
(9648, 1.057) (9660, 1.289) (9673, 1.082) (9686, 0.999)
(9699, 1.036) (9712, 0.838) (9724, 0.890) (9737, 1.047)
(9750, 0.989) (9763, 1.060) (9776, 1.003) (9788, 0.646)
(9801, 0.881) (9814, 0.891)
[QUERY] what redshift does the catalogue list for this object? 0.58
